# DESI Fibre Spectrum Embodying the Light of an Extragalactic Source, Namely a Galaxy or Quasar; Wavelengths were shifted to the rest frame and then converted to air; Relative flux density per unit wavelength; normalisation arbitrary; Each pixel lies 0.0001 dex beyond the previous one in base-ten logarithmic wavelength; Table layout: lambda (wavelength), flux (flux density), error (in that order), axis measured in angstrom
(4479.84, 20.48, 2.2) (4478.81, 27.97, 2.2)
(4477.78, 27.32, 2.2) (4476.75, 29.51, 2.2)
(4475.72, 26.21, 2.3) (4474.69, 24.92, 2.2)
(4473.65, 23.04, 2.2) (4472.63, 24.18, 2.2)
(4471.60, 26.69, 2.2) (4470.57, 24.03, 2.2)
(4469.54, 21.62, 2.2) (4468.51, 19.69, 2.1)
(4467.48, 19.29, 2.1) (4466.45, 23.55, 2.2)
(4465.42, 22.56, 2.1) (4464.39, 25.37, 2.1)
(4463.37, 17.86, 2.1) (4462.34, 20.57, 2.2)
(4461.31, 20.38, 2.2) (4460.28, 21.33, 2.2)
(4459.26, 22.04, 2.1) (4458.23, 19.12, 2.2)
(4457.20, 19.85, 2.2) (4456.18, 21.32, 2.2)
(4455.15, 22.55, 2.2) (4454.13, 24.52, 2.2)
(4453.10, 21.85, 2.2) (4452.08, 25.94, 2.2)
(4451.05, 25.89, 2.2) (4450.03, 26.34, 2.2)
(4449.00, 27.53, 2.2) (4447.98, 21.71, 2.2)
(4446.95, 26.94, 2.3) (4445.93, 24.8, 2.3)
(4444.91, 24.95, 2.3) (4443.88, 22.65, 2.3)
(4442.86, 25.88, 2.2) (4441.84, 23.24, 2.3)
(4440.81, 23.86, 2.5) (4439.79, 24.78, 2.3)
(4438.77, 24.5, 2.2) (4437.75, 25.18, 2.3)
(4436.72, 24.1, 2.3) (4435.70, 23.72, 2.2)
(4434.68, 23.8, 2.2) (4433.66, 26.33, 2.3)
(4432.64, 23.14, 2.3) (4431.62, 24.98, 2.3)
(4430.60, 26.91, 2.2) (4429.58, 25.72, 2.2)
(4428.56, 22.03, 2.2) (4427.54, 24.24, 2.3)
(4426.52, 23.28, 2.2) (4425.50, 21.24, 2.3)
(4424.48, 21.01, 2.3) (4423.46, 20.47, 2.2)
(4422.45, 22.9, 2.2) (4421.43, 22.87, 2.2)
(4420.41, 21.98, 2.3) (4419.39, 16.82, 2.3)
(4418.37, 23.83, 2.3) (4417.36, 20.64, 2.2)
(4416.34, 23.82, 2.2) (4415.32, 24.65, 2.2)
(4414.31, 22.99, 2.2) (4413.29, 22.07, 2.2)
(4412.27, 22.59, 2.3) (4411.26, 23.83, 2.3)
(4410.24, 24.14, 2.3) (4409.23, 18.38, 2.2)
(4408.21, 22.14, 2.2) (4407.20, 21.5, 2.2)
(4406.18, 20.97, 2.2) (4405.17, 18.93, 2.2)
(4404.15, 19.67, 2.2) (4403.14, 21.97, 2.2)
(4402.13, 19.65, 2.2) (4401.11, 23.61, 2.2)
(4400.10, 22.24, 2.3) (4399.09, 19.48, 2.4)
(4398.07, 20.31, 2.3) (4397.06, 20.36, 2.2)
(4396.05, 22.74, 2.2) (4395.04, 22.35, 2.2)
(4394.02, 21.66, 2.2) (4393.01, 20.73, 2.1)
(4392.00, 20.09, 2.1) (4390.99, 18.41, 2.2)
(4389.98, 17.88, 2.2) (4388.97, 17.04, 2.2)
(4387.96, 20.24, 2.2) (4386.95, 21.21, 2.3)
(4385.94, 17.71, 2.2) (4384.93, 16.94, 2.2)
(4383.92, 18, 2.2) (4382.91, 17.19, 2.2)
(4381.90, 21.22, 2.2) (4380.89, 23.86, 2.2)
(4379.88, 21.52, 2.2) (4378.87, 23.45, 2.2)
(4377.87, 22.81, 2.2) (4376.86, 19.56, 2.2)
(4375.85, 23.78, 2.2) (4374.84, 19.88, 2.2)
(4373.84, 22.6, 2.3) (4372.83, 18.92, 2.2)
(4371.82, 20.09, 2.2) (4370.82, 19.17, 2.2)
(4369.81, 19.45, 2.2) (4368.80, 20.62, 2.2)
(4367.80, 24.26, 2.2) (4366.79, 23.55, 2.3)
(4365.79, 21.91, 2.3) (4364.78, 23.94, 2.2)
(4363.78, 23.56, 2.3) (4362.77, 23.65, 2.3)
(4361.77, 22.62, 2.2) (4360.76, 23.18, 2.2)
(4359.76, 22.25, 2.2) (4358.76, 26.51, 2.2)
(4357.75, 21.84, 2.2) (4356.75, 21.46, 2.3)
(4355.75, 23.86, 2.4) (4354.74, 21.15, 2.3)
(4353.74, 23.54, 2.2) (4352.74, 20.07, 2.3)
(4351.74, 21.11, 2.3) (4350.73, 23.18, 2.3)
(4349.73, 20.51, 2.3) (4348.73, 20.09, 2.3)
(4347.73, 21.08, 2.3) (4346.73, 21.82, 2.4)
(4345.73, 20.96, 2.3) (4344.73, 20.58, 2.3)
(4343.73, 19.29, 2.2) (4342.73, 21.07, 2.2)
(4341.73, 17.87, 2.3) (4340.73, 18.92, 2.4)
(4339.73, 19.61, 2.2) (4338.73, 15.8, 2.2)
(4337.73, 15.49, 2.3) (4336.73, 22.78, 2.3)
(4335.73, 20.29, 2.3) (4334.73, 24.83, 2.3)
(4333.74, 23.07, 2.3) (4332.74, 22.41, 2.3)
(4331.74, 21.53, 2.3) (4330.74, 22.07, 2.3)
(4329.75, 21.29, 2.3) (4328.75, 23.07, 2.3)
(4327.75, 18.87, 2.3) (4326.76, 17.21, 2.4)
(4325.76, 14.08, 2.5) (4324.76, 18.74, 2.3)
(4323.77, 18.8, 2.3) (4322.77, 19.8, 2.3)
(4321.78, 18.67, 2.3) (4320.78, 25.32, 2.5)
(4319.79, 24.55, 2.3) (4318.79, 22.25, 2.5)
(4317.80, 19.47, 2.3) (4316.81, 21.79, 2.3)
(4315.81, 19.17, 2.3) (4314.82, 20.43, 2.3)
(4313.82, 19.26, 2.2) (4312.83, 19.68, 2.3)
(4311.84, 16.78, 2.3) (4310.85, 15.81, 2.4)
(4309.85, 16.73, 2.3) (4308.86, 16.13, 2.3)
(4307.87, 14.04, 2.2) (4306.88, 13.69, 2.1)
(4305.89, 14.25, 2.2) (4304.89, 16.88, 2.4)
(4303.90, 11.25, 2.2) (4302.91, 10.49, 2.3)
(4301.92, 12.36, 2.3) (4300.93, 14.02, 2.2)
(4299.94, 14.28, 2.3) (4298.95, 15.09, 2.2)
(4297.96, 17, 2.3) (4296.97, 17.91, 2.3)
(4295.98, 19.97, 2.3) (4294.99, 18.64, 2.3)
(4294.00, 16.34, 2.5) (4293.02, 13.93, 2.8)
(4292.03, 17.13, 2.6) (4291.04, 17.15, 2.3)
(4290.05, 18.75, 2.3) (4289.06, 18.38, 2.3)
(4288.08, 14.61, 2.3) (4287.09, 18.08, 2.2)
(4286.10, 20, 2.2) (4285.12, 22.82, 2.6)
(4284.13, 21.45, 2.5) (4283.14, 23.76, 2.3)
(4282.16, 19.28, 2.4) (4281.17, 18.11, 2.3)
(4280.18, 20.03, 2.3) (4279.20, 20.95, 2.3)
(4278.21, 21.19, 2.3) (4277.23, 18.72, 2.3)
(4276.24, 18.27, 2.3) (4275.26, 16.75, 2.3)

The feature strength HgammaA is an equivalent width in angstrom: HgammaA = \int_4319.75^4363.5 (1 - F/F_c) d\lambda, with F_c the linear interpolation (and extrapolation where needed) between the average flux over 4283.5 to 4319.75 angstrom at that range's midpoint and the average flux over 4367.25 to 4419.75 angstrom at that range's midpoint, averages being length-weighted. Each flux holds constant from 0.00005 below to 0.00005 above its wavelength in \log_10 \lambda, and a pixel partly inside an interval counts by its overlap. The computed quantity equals -5.0 angstrom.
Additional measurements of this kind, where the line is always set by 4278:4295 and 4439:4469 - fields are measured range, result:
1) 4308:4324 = 0.06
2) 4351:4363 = -1.15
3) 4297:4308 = 2.95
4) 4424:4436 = -0.79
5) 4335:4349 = 0.33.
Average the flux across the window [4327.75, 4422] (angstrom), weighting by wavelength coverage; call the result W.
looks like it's 21.2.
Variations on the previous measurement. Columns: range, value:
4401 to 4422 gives 21.7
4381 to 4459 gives 22.3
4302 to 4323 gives 17.8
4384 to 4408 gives 20.2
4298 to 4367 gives 19.7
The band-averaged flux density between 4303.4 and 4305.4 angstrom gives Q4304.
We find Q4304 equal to 14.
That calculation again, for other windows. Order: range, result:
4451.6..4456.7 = 23.2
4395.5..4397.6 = 21.6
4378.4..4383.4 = 21.4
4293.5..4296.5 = 18.3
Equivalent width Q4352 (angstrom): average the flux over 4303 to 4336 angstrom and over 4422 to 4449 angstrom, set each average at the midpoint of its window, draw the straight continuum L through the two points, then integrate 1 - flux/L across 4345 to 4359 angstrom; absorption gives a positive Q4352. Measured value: -1.0 angstrom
